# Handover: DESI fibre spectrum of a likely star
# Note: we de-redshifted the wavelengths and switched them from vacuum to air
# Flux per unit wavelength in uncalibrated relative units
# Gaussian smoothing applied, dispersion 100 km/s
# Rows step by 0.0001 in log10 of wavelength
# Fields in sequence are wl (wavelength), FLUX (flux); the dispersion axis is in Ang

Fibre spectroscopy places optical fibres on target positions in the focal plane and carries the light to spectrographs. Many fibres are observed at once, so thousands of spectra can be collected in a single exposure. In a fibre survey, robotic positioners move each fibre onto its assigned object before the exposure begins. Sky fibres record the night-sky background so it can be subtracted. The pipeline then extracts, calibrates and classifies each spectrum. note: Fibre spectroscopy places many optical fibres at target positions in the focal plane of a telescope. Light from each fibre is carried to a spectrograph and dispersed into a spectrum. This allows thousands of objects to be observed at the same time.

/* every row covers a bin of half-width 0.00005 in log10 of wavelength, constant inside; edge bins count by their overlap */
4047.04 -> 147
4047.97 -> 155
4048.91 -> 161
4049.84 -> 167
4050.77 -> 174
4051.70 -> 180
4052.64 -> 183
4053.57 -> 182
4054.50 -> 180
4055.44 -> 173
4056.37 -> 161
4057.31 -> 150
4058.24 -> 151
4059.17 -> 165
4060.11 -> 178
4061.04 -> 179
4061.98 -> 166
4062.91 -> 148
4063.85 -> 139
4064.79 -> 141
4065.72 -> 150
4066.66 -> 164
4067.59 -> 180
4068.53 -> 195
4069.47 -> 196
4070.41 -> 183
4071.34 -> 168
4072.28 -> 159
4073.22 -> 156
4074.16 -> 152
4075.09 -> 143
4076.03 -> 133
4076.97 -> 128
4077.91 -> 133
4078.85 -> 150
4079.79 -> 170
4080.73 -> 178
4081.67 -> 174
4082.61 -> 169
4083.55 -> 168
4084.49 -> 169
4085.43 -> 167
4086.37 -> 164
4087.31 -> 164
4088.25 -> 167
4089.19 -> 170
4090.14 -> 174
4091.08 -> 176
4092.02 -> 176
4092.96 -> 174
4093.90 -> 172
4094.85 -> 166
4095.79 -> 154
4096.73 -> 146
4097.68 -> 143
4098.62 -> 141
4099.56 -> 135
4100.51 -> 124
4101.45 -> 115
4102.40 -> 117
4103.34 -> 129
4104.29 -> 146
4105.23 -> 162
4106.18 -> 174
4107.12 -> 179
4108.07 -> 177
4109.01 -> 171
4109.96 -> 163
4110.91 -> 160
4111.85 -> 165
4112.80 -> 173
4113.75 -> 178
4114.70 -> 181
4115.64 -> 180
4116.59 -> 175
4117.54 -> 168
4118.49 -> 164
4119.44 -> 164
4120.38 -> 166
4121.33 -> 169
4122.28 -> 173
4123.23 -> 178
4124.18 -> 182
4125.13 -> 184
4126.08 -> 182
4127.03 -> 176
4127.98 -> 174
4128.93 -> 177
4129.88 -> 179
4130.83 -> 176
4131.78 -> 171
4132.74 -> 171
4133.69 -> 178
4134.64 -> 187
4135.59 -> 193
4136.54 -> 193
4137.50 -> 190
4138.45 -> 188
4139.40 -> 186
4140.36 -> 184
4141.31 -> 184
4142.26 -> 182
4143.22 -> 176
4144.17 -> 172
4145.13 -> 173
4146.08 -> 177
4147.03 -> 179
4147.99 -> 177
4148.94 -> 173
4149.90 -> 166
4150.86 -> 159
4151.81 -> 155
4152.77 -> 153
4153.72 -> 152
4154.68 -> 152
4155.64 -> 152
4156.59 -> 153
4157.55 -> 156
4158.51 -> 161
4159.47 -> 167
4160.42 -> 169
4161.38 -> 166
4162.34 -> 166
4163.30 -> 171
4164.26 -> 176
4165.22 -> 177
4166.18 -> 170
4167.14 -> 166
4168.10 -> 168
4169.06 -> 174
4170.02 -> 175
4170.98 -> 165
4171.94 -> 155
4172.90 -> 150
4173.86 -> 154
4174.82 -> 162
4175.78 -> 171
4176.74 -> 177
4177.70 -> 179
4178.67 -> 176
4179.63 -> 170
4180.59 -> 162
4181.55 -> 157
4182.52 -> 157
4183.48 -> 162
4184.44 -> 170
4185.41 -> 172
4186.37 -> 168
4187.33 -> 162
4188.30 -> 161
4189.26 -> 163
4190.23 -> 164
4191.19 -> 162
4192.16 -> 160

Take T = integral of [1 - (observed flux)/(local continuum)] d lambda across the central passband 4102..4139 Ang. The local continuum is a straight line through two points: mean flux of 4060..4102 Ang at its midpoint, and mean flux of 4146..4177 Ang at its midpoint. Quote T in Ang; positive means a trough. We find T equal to -2.3 Ang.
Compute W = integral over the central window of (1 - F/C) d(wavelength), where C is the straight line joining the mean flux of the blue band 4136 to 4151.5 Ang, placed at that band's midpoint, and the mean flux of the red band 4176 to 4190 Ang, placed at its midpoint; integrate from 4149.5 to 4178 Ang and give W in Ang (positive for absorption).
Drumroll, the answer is 1.4 Ang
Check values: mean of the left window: 178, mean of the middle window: 164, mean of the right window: 167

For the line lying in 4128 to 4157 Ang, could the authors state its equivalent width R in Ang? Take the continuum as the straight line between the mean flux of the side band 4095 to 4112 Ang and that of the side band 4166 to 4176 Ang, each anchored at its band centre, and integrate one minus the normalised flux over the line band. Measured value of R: -2.8 Ang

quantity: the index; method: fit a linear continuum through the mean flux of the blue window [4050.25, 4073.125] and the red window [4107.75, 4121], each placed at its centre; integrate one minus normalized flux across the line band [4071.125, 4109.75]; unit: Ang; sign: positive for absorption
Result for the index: 2.9 Ang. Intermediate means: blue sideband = 168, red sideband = 170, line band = 157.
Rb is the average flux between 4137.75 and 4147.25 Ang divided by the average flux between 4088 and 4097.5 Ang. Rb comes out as 1.1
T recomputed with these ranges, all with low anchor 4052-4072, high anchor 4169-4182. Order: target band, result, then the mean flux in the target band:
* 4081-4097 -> 0.0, 168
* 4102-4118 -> 0.2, 165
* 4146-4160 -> 0.4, 162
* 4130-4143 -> -1.3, 183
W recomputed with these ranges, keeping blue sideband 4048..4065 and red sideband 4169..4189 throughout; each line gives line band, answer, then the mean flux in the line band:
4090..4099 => 0.2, 162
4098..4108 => 1.3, 144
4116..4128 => -0.6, 173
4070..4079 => 0.8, 150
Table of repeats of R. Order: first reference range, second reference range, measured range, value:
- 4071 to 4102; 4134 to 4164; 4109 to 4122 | -0.5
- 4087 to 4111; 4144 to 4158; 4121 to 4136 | -1.7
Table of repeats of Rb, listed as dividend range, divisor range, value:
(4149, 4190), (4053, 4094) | 1.00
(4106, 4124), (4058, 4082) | 1.07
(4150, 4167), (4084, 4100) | 1.00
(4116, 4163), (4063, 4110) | 1.09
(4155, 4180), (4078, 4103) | 1.05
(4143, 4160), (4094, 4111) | 1.09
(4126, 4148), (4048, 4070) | 1.07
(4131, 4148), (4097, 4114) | 1.19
